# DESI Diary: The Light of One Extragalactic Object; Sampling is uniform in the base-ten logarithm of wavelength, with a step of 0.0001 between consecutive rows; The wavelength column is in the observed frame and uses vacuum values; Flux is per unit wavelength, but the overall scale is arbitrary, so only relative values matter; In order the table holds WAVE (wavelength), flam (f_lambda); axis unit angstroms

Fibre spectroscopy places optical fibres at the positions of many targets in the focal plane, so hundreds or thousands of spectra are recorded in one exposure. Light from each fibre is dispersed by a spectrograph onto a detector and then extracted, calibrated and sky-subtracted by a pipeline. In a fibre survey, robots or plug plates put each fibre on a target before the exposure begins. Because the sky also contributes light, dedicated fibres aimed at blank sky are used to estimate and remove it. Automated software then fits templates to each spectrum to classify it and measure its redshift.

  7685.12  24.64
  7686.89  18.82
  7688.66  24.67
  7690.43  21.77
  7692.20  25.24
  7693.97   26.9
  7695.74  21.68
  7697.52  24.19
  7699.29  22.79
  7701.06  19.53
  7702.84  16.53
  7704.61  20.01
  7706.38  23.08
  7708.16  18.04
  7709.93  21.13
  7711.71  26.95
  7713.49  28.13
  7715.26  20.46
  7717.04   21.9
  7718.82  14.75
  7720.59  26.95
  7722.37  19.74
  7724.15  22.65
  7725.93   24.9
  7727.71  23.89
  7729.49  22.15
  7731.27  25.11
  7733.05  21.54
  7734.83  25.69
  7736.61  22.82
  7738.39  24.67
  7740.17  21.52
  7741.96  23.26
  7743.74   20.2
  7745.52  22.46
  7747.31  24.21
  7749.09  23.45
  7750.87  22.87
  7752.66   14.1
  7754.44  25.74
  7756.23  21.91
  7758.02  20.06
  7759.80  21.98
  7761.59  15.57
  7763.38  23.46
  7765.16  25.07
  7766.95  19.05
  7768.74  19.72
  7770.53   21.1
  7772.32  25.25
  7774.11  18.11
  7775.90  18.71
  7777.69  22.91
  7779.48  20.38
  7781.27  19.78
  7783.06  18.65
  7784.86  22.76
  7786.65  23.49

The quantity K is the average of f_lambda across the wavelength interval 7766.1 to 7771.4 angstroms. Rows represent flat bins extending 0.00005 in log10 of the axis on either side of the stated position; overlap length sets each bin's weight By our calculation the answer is 20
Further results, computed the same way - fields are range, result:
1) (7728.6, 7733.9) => 22.9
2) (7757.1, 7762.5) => 19.2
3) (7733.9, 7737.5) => 24.2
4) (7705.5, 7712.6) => 22.3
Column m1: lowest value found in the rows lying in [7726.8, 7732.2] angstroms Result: 22.15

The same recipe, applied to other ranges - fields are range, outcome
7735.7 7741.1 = 21.52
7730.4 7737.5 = 21.54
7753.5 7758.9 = 20.06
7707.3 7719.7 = 14.75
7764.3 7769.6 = 19.05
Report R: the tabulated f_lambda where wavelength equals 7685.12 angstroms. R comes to 24.64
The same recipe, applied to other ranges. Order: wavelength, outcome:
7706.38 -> 23.08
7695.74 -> 21.68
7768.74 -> 19.72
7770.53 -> 21.1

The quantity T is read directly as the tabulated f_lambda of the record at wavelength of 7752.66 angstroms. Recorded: 14.1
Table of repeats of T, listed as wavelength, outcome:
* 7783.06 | 18.65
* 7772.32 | 25.25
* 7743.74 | 20.2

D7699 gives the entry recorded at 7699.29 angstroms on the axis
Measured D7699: 22.79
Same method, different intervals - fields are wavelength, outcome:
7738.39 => 24.67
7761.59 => 15.57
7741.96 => 23.26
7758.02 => 20.06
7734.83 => 25.69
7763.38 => 23.46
